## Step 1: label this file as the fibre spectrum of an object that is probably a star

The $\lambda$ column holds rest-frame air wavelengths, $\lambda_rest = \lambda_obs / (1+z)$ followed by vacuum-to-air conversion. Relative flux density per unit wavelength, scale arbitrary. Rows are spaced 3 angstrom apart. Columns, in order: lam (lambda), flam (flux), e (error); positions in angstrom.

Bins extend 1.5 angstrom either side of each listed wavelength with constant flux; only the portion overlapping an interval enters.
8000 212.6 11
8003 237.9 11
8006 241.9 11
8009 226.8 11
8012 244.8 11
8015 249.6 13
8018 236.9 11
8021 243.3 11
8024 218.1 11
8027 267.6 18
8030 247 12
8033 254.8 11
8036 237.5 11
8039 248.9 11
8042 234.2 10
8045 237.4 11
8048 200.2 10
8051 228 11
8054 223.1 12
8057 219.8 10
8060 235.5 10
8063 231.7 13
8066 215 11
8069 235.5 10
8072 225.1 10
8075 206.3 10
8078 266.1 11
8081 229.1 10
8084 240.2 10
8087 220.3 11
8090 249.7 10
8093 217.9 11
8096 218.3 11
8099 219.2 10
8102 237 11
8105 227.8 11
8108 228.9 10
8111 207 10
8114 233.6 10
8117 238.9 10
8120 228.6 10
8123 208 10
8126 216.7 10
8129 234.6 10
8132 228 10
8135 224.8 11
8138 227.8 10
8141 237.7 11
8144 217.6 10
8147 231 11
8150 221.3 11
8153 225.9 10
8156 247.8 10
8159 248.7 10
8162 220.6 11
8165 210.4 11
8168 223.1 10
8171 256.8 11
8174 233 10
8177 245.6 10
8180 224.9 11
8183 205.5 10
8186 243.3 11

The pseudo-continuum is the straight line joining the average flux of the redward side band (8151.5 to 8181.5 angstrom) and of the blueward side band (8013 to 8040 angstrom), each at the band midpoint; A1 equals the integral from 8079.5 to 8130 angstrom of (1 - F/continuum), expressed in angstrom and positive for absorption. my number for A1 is 2.5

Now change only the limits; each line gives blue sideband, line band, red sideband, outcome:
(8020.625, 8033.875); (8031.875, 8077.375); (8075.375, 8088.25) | 2.2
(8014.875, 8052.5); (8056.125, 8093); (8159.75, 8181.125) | 0.8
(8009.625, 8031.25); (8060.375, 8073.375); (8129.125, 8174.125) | 0.6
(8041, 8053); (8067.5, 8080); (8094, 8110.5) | -0.5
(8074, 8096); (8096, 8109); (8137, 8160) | 0.3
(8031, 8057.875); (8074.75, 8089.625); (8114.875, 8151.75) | -0.4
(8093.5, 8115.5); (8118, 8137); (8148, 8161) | 0.4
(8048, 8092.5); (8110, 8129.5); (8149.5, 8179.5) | 0.6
